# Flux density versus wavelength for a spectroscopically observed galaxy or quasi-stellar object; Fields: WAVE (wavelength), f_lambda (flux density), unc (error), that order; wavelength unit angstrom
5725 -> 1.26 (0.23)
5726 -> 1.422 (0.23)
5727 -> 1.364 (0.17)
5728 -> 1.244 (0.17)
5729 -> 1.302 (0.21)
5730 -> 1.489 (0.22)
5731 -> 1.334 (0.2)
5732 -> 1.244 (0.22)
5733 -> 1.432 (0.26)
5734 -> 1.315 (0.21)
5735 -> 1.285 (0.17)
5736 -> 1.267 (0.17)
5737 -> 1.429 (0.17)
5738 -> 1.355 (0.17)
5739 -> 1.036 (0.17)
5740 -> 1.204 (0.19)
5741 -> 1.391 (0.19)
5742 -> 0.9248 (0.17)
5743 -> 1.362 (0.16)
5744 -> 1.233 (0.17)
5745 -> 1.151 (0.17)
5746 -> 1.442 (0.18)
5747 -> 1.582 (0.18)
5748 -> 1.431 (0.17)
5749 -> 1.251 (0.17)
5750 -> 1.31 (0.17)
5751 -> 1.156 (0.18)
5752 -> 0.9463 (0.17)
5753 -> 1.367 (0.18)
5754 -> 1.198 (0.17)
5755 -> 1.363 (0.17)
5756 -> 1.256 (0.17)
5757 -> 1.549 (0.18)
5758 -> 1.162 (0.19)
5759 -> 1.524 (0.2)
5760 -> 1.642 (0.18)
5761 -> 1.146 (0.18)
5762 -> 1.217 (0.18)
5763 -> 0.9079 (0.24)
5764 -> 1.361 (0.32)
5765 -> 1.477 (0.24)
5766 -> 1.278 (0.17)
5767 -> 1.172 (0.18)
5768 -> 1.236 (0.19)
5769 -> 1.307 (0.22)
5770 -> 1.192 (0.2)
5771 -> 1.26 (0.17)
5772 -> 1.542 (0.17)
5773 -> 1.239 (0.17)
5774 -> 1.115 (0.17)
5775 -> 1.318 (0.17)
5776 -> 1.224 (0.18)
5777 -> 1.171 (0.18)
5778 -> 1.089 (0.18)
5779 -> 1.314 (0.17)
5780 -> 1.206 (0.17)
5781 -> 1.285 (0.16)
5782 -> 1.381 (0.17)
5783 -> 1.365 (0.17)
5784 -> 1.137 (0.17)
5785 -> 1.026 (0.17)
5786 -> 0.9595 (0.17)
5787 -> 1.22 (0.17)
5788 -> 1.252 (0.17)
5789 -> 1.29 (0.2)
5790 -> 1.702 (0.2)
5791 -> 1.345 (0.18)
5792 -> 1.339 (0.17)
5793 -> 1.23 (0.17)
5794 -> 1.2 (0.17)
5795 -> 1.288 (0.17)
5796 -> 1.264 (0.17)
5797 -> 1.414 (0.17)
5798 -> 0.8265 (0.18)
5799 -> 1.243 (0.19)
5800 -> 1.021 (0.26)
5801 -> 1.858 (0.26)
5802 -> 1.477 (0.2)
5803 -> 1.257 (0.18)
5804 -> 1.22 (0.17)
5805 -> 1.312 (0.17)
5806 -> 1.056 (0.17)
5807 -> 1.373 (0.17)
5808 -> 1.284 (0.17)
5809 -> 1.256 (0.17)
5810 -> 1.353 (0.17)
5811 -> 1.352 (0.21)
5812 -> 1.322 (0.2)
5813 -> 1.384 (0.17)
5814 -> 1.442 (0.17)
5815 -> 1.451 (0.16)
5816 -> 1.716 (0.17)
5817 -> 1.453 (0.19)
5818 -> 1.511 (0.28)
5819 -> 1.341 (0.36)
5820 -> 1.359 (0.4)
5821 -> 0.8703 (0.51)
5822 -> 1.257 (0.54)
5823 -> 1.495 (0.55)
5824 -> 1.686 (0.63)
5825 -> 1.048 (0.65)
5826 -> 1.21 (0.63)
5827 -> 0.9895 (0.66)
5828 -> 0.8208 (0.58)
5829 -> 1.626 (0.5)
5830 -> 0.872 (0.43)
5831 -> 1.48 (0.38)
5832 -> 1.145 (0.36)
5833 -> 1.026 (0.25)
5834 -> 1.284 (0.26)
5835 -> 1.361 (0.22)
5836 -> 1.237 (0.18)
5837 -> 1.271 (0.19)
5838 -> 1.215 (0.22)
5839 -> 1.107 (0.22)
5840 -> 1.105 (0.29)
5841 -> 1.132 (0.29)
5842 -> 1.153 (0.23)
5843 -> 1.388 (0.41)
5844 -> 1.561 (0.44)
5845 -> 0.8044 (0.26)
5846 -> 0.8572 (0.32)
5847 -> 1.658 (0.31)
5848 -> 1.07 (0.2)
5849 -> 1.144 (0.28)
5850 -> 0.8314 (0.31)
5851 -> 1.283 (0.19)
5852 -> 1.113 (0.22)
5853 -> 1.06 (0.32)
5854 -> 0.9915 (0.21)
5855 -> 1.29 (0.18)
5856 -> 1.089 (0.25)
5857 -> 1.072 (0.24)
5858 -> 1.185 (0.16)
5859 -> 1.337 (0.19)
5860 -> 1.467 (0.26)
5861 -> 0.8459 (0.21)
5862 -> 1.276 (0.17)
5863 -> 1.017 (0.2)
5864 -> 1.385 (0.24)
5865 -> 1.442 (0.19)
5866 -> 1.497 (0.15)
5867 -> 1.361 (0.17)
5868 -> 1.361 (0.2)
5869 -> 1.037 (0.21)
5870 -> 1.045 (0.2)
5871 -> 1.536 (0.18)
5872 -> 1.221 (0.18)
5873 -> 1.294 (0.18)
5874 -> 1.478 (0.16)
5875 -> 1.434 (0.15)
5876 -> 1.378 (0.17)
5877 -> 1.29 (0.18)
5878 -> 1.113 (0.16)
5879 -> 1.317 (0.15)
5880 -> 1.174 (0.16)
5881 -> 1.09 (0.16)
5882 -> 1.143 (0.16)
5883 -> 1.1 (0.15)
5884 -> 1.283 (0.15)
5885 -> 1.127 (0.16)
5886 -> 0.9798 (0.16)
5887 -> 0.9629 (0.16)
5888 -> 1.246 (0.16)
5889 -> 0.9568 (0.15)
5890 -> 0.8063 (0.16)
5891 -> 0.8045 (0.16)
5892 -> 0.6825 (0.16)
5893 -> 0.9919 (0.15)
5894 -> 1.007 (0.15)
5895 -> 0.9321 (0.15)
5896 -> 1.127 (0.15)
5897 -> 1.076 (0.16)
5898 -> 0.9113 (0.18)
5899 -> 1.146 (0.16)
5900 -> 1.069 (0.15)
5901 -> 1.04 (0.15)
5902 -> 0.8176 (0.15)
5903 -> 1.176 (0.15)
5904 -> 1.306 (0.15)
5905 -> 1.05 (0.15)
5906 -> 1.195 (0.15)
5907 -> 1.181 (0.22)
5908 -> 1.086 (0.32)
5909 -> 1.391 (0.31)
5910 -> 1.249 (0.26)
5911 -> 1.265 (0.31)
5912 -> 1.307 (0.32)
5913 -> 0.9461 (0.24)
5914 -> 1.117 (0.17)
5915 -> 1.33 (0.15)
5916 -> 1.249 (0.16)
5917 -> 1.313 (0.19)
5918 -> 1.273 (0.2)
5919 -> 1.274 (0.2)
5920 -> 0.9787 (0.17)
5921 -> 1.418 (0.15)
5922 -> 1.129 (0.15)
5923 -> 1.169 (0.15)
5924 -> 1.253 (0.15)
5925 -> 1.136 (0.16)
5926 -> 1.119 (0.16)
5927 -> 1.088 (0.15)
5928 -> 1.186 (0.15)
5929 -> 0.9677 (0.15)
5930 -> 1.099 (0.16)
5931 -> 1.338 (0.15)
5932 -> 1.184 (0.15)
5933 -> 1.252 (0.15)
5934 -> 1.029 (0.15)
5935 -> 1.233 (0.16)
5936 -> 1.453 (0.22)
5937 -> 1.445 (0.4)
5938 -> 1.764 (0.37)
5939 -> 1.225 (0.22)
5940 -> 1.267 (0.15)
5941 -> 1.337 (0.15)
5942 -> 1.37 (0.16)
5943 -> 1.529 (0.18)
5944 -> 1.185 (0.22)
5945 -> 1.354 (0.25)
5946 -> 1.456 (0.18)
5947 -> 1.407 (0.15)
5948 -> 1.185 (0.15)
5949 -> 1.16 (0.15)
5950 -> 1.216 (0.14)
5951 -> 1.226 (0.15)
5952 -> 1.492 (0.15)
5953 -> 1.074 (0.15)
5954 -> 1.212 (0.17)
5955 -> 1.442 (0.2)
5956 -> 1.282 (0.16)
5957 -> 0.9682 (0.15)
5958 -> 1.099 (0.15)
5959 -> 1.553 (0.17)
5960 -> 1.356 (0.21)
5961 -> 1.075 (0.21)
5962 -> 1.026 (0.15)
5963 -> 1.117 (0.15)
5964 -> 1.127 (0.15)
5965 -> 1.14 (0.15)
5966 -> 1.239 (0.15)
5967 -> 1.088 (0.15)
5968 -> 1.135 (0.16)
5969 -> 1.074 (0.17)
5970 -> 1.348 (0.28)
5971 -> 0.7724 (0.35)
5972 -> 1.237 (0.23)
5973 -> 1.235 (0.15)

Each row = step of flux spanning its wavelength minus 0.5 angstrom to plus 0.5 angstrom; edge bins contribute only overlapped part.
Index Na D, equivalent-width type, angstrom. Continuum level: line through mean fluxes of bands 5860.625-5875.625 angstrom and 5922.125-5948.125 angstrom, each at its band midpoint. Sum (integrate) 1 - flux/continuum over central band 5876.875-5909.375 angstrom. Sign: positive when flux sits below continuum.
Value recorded 5.2 angstrom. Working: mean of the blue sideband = 1.29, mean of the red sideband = 1.27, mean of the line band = 1.07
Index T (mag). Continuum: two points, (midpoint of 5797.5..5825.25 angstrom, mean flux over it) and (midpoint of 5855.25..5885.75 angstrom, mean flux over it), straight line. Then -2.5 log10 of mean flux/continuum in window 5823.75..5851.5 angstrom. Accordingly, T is 0.09 mag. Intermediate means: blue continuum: 1.33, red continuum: 1.24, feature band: 1.19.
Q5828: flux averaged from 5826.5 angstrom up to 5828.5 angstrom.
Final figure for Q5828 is 0.905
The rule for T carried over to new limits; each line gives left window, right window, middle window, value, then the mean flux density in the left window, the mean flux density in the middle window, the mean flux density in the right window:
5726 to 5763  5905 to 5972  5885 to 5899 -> 0.27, 1.3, 0.973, 1.23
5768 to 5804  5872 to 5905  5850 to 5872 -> -0.06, 1.27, 1.21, 1.1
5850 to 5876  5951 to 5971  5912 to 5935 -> 0.03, 1.24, 1.18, 1.19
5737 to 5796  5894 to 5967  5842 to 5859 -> 0.08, 1.27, 1.16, 1.21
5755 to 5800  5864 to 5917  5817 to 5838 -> -0.03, 1.26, 1.25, 1.16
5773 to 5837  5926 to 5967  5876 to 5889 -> 0.10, 1.28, 1.15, 1.25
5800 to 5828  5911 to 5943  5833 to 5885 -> 0.07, 1.33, 1.22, 1.24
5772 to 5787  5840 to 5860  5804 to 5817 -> -0.14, 1.21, 1.36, 1.17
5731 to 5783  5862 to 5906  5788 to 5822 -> -0.08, 1.28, 1.33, 1.15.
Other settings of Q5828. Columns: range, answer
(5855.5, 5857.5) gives 1.08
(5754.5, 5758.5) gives 1.33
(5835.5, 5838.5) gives 1.24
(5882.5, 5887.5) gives 1.09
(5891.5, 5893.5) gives 0.837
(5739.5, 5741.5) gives 1.3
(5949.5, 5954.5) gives 1.24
